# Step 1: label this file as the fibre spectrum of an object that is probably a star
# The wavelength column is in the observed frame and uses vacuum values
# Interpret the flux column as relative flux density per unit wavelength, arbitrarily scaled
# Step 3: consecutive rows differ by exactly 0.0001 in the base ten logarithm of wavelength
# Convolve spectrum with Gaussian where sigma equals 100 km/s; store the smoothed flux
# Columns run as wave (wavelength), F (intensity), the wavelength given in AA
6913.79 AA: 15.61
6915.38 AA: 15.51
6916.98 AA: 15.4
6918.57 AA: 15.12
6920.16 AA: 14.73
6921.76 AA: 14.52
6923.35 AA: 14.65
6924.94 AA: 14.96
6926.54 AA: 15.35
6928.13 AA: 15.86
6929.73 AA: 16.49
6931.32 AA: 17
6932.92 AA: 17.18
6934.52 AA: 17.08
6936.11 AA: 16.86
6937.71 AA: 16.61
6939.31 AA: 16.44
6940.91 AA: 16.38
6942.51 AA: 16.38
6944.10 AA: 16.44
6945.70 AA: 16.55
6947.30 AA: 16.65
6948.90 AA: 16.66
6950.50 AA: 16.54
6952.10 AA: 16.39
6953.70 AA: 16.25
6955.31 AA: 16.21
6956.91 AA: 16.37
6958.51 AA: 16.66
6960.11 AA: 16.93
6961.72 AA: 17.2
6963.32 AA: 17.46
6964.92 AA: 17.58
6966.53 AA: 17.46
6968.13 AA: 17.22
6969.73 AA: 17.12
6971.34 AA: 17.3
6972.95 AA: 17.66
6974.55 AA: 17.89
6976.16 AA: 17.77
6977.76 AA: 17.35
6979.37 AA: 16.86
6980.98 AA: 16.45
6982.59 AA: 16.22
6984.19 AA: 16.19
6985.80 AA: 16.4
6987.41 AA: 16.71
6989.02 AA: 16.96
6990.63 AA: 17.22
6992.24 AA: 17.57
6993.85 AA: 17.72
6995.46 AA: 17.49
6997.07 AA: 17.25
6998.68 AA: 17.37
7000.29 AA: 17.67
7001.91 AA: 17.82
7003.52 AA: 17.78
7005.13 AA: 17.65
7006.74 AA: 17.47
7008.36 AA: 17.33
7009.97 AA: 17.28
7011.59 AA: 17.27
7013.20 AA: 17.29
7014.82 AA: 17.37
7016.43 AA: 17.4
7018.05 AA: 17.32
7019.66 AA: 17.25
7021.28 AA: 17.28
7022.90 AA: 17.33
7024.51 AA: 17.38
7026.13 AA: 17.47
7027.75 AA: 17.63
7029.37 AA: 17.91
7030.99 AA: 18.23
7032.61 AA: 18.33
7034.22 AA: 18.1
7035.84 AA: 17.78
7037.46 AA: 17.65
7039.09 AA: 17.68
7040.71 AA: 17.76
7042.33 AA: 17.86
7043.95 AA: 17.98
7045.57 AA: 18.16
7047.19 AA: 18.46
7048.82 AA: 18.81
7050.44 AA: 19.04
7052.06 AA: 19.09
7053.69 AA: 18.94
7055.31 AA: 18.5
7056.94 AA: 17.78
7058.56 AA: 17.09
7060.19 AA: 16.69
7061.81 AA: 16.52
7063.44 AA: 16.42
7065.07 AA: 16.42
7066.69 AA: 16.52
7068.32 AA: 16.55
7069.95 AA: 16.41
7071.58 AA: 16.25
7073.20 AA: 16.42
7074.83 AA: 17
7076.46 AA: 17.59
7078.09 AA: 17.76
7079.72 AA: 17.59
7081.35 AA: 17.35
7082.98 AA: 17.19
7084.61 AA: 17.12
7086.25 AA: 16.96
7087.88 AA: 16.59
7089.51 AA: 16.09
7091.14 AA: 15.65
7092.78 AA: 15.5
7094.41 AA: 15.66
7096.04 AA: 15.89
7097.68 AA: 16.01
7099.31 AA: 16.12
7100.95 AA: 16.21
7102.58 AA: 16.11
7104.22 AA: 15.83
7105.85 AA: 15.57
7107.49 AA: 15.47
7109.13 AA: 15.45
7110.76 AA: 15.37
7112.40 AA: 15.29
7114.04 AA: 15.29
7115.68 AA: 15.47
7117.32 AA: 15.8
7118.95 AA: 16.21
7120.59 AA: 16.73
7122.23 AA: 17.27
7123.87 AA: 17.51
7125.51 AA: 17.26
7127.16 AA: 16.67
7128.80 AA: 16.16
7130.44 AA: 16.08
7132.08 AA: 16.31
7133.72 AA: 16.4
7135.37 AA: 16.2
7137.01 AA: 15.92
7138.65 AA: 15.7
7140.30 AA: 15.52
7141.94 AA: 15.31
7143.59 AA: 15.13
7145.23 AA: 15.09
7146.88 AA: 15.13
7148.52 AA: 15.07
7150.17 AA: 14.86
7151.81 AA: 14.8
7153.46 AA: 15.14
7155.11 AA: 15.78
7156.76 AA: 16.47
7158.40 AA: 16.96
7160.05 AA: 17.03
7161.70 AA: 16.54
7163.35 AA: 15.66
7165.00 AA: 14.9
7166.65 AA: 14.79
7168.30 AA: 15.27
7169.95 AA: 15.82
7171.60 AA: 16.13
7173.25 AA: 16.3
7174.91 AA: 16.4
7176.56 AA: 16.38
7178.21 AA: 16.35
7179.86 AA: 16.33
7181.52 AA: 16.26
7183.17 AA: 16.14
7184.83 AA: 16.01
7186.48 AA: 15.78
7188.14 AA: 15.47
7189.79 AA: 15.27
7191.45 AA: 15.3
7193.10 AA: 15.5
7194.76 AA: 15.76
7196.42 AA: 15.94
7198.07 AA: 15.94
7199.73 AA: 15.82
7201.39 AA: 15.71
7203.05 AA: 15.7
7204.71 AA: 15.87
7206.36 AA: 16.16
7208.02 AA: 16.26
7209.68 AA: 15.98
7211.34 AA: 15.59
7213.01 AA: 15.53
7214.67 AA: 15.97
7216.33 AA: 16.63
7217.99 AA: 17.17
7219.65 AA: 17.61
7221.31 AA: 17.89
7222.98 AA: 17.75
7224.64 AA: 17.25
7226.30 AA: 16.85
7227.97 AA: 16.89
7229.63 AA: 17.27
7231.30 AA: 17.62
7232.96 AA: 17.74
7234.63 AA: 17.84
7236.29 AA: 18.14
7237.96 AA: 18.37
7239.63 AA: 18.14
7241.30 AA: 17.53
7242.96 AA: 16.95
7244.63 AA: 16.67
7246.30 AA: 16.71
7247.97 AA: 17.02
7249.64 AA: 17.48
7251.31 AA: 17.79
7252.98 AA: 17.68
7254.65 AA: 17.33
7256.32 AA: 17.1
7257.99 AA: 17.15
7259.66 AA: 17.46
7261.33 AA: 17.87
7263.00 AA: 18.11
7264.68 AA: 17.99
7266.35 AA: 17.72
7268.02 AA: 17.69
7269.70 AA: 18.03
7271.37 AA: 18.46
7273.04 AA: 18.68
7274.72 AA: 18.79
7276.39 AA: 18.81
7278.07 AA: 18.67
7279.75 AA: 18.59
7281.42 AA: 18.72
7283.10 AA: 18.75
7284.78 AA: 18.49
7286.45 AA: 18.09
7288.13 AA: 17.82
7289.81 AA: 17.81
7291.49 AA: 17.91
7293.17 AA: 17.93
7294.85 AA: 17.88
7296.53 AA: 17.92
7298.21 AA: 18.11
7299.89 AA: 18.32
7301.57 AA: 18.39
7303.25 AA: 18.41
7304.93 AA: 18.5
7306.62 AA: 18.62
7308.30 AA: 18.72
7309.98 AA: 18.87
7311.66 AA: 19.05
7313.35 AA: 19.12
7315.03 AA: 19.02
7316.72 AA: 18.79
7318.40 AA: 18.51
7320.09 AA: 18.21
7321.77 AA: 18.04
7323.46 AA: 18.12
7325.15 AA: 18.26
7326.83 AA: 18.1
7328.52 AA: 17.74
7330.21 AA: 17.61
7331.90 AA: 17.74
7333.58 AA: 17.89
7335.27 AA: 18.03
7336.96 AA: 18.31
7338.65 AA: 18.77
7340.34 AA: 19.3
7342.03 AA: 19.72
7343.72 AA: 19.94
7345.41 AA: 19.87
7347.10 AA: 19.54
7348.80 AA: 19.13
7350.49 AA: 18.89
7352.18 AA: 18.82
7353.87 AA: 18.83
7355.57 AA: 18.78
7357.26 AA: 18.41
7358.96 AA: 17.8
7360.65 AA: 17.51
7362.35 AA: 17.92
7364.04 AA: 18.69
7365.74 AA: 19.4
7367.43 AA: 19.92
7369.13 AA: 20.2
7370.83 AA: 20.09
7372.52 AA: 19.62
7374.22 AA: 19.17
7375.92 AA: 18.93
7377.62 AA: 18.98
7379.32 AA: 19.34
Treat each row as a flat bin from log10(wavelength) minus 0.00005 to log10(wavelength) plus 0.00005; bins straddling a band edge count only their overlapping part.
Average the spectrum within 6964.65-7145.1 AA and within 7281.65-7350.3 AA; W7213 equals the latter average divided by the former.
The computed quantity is 1.09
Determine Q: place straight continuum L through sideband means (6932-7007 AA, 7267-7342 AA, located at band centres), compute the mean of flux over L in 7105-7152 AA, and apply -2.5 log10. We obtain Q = 0.12 mag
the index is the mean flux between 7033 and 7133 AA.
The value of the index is 16.8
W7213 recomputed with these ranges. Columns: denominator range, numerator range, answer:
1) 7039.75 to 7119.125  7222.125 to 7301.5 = 1.06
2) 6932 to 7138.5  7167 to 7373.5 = 1.04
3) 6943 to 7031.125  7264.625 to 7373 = 1.08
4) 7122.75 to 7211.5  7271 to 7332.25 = 1.16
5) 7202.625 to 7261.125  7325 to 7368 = 1.09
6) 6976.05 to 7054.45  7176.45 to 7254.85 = 0.95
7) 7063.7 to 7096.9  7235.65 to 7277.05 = 1.07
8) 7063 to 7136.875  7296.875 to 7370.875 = 1.14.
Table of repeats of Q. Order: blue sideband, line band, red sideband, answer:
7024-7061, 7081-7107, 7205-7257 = 0.100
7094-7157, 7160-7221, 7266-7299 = 0.057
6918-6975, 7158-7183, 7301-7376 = 0.111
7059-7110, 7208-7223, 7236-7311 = 0.059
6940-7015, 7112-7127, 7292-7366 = 0.083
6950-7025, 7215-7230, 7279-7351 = 0.055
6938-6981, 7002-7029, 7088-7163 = -0.055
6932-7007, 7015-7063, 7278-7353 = -0.032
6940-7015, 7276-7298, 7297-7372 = 0.013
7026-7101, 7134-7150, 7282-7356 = 0.144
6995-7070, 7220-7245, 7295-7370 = 0.045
